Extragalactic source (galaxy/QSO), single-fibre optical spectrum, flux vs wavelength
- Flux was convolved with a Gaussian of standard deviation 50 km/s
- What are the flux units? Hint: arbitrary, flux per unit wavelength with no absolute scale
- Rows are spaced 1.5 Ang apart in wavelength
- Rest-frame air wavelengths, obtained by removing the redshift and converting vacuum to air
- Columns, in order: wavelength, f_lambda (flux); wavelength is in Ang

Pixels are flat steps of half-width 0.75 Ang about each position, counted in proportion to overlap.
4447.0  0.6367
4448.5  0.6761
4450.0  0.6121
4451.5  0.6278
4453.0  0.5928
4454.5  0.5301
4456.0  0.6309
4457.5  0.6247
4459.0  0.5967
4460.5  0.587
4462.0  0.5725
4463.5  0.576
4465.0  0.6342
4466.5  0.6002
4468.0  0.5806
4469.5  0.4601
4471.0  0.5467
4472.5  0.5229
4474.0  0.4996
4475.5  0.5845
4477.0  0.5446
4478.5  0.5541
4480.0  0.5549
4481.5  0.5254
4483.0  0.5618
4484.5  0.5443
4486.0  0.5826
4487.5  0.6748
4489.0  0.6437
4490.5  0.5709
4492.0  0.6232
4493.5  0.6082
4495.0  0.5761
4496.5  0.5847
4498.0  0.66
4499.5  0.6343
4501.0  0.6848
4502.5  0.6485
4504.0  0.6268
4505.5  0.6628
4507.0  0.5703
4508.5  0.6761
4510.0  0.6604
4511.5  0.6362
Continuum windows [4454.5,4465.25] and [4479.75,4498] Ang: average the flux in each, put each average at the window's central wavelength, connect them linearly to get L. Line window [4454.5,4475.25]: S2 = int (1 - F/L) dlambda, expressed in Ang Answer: 0.9 Ang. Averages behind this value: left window 0.597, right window 0.591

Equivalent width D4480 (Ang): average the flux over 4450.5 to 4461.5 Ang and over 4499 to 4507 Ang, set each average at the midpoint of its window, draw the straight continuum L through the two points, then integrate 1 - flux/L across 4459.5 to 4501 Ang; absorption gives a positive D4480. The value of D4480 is 2.81 Ang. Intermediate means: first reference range 0.598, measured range 0.58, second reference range 0.644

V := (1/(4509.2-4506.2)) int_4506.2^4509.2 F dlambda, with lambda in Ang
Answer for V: 0.623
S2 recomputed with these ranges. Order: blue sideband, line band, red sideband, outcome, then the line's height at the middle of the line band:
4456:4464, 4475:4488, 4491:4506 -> 1.0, 0.614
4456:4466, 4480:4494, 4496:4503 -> 0.9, 0.63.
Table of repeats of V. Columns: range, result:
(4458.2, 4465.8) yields 0.594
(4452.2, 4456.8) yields 0.586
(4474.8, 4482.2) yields 0.553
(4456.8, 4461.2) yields 0.603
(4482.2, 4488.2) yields 0.59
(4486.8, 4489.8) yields 0.658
